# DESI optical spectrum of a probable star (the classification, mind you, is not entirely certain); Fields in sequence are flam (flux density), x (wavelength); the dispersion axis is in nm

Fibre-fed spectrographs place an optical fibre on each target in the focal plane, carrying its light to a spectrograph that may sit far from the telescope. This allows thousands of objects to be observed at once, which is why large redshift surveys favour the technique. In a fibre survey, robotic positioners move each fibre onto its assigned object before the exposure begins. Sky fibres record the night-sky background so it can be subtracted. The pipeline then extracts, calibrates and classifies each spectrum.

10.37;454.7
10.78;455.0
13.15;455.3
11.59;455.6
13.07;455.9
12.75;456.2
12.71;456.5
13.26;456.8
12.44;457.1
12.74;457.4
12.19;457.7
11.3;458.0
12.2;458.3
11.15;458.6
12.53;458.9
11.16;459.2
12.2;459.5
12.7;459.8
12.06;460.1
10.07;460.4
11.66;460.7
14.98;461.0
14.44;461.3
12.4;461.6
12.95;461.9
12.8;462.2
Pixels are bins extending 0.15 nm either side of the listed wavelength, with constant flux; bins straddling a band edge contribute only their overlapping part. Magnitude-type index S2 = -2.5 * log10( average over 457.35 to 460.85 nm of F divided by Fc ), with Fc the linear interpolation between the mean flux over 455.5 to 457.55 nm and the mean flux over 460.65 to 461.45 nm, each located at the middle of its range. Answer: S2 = 0.14 mag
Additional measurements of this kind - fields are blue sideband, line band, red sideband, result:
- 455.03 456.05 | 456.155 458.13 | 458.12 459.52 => -0.03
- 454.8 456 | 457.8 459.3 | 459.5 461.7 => 0.06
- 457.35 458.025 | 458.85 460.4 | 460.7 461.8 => 0.09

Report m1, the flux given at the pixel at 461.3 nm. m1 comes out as 14.44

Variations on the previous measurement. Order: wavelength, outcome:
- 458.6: 11.15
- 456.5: 12.71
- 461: 14.98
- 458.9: 12.53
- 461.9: 12.95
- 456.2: 12.75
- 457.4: 12.74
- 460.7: 11.66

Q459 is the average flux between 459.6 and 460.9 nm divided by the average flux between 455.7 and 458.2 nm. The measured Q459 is 0.9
